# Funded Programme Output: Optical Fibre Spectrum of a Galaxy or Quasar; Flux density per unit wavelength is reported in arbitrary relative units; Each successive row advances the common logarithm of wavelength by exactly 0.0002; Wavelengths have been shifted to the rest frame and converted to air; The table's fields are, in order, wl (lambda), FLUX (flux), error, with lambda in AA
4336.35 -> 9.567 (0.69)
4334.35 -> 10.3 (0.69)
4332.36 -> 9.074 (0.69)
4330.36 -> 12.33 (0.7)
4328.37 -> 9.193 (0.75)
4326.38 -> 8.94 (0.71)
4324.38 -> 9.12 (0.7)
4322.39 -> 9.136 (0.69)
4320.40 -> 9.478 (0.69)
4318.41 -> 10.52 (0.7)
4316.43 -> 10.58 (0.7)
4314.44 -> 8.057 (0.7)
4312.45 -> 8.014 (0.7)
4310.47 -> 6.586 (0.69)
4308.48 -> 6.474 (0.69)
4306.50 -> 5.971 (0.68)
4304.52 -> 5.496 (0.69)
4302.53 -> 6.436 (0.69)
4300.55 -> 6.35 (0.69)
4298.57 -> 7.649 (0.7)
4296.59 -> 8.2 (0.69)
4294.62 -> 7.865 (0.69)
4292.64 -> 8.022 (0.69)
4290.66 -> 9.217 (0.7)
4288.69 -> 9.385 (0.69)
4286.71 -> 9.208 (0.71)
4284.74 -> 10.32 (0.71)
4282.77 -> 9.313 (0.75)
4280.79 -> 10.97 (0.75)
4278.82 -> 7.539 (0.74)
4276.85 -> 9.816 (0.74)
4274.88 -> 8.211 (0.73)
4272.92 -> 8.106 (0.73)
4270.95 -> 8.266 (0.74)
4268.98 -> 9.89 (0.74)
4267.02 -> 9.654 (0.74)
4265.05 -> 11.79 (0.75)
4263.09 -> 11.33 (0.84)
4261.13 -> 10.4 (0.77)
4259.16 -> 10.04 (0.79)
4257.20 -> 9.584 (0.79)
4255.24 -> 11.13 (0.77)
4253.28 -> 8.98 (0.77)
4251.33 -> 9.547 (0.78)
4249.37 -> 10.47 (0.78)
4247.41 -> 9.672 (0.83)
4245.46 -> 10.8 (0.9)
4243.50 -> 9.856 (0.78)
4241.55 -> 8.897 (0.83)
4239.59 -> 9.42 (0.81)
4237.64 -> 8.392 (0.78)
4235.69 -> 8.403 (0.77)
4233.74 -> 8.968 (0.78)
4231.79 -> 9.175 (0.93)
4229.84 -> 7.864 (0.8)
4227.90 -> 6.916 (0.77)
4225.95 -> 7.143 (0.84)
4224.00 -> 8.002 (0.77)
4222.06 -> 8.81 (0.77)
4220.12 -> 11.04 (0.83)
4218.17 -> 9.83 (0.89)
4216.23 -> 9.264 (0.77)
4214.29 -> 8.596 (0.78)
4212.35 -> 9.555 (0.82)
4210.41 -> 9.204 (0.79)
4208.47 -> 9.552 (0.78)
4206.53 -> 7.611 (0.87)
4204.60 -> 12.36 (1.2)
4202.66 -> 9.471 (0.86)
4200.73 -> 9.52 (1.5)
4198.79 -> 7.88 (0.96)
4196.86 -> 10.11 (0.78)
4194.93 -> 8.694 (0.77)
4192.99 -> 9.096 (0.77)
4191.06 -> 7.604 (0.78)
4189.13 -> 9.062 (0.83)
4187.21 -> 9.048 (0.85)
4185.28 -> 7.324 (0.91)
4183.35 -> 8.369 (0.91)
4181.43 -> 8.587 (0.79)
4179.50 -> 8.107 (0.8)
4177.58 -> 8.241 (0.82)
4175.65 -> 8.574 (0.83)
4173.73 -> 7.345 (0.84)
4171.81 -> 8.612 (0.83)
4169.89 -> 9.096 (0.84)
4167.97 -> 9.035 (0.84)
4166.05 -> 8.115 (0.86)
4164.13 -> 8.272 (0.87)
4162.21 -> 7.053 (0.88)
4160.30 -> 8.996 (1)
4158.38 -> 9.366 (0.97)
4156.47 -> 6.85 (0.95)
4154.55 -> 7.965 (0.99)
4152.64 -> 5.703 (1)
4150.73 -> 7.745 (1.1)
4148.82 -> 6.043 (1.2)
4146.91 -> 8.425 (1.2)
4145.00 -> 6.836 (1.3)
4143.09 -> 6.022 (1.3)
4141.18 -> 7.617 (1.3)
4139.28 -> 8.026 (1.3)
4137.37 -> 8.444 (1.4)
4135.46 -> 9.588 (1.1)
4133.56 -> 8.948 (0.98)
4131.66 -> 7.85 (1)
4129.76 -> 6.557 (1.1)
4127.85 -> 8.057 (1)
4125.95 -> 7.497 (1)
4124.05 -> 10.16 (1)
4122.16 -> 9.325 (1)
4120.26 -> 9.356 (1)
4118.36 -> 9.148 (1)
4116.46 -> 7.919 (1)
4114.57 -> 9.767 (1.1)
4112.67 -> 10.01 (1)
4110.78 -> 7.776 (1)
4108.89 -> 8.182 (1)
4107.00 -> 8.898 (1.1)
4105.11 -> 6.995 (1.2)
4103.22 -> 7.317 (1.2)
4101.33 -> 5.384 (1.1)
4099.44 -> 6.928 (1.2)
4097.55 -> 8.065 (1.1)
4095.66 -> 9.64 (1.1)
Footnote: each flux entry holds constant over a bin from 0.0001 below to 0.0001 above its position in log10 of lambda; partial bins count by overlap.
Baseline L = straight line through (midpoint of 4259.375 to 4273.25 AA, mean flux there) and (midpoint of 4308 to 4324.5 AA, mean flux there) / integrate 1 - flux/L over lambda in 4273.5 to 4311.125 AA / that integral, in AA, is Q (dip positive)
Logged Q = 5.2 AA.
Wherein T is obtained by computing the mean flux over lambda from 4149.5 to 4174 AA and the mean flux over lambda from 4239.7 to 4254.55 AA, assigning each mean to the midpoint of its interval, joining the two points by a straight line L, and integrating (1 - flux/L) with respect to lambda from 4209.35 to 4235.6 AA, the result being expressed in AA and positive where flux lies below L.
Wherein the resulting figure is 1.3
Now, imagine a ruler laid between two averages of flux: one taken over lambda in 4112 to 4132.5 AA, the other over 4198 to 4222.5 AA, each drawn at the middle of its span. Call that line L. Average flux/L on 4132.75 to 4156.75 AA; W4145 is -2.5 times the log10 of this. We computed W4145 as 0.17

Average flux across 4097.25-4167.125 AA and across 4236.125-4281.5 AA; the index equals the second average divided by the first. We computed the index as 1.2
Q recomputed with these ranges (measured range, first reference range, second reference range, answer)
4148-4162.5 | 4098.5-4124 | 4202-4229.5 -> 1.90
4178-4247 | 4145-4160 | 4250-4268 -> 0.77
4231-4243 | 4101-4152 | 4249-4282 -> 0.62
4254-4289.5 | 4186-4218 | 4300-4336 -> -3.84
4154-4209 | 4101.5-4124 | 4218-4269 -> 2.60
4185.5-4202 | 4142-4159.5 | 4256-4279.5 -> -1.46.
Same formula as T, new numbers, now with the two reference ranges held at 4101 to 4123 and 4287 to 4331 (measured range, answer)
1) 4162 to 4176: 0.1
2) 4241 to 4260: -3.6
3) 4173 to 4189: 0.2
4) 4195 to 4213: -2.3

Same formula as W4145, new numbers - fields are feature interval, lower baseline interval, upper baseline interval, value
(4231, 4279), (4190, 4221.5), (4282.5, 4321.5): -0.10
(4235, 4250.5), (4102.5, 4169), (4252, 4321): -0.11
